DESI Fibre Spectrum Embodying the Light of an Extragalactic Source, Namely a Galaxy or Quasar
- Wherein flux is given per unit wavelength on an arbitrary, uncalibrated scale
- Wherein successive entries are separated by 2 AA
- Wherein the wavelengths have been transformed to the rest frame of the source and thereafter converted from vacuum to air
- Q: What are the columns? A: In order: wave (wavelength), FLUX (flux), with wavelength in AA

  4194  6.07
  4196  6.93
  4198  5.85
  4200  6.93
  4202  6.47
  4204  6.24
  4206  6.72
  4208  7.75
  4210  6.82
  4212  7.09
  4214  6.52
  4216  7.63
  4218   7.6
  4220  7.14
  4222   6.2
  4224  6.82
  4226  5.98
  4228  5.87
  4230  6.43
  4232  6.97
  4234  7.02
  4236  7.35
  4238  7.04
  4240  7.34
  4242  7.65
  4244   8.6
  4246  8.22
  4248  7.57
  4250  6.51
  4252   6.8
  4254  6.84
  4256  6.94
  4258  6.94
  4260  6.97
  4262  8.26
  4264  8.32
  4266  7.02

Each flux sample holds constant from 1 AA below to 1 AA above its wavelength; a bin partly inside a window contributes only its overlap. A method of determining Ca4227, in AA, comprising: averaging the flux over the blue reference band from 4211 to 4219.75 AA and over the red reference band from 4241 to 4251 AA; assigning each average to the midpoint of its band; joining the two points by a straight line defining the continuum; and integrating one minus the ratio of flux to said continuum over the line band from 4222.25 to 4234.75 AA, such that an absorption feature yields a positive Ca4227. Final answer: 1.6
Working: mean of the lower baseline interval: 7.2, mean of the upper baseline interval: 7.71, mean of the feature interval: 6.49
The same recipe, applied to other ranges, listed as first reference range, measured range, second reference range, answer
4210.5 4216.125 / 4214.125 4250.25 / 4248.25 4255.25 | -1.1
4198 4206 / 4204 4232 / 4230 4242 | -0.1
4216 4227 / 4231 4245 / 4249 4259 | -1.2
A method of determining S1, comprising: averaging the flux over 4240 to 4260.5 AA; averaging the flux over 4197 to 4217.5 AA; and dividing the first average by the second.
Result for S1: 1.07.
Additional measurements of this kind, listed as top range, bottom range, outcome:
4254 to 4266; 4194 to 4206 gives 1.14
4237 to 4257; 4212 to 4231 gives 1.10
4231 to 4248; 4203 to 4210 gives 1.09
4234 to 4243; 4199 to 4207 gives 1.11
